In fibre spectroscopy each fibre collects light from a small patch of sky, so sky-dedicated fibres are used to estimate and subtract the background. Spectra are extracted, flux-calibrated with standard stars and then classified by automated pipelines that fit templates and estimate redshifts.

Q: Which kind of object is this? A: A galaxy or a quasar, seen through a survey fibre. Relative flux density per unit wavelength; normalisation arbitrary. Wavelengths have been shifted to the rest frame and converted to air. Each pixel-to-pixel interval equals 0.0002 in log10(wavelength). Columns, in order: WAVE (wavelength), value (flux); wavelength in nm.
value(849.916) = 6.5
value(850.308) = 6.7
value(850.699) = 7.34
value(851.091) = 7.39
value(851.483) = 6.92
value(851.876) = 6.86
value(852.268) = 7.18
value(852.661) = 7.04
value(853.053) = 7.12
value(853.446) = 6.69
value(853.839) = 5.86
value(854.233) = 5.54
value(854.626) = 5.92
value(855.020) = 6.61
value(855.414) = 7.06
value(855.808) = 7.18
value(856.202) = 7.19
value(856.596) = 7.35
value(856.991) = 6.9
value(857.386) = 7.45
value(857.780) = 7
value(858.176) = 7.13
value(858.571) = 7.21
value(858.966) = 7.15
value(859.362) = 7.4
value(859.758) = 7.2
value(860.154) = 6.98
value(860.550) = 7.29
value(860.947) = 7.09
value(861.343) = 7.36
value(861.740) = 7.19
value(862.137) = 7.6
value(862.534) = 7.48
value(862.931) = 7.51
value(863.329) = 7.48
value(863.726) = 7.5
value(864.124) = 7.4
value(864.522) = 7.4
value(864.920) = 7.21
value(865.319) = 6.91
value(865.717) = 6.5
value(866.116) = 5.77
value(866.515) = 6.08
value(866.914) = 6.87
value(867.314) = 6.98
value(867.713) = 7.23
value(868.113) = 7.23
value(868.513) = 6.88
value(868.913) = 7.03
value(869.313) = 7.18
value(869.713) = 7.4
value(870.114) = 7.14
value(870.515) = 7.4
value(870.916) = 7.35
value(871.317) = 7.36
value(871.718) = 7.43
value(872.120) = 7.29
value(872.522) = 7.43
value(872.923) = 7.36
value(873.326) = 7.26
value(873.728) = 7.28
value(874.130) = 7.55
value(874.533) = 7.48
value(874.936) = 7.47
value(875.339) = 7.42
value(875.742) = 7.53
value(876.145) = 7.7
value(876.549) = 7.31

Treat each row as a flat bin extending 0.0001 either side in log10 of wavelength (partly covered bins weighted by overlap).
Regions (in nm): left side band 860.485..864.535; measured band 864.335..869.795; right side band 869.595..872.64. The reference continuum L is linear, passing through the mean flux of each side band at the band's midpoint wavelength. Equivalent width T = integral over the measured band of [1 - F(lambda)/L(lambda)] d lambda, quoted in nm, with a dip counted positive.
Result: 0.351 nm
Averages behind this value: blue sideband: 7.39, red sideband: 7.34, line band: 6.89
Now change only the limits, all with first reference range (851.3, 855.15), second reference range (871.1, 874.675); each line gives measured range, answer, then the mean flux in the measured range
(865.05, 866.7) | 0.17 nm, 6.35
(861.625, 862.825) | -0.09 nm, 7.45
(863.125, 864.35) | -0.08 nm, 7.46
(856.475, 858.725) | -0.14 nm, 7.17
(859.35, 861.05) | -0.08 nm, 7.17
